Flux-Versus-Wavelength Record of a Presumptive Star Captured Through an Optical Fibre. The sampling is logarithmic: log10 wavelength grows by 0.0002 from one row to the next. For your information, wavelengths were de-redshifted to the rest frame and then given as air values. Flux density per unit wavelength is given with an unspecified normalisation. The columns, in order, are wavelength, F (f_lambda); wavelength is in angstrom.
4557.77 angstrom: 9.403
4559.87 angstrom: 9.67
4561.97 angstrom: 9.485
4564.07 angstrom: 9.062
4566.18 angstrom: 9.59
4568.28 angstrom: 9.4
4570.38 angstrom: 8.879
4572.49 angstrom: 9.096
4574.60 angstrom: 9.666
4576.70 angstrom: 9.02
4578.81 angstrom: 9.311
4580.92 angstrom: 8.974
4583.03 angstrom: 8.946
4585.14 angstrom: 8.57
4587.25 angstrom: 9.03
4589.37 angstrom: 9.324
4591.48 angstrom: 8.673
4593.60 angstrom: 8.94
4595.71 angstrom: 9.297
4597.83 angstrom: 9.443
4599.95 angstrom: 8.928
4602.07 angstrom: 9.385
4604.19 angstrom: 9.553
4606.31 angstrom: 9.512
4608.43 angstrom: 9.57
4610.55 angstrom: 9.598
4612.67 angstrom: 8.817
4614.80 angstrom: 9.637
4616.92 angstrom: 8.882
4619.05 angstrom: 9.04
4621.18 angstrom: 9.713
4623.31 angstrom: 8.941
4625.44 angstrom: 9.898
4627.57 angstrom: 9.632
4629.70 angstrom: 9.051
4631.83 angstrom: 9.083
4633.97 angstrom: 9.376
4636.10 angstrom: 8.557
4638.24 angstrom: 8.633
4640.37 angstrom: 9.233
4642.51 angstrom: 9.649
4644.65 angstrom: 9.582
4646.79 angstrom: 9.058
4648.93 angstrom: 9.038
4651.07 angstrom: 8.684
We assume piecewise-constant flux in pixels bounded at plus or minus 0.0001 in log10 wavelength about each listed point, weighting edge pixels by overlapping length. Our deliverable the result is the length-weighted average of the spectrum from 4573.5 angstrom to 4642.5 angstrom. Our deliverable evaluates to 9.2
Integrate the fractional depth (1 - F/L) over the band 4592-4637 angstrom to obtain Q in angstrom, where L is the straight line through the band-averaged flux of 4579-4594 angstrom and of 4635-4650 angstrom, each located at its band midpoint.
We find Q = -1.2 angstrom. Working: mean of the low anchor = 8.94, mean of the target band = 9.27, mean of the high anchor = 9.11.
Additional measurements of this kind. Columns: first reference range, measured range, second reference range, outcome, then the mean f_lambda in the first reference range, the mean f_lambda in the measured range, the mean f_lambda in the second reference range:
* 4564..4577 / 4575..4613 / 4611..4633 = 0.4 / 9.27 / 9.18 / 9.28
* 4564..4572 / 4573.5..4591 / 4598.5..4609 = 0.4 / 9.24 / 9.09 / 9.38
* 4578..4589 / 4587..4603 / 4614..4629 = -0.1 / 8.98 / 9.13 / 9.38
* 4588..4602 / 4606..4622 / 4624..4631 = 0.0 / 9.11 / 9.33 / 9.49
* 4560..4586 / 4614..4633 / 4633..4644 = -0.4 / 9.19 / 9.31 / 9.11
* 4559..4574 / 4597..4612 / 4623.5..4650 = -0.2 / 9.31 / 9.41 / 9.22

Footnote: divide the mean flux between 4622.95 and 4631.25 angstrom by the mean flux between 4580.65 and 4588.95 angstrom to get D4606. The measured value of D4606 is 1.1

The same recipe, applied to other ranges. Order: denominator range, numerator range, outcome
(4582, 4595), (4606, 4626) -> 1.05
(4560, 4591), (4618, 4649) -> 1.01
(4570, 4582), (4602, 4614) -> 1.03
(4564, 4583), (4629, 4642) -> 0.98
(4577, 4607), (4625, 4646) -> 1.01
